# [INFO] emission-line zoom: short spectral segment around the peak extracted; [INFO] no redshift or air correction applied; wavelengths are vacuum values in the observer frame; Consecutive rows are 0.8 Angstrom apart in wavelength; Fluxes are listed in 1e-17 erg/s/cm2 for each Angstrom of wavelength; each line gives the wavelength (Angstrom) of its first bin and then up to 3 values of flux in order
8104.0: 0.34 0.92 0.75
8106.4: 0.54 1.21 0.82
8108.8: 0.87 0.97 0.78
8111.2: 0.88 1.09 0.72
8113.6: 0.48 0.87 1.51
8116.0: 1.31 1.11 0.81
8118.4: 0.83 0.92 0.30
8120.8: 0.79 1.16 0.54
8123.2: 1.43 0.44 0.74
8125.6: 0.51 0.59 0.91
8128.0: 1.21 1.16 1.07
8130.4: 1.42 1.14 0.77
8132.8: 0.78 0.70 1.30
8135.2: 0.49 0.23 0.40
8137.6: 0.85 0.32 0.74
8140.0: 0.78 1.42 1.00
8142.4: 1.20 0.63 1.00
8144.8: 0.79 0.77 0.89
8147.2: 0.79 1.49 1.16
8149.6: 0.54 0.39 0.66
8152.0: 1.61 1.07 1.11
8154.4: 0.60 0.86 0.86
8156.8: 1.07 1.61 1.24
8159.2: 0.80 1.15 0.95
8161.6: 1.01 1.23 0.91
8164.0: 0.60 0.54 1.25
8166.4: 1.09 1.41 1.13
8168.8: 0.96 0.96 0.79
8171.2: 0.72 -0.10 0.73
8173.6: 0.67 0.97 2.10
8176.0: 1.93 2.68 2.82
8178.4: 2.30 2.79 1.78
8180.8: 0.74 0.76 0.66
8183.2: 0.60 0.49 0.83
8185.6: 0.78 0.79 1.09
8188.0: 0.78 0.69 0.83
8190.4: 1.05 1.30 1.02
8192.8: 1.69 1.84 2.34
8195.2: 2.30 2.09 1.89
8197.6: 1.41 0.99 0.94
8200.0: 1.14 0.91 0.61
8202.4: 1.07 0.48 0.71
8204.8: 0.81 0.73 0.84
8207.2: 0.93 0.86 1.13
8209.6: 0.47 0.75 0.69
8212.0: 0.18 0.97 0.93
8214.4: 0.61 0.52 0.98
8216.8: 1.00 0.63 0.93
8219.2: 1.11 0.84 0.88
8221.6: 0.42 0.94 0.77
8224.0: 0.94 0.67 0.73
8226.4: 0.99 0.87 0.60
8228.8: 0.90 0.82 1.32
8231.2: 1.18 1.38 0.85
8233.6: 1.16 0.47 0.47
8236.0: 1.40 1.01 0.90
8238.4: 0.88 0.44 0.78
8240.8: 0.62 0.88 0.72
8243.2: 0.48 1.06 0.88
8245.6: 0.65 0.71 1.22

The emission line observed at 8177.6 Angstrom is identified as [S II] 6716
